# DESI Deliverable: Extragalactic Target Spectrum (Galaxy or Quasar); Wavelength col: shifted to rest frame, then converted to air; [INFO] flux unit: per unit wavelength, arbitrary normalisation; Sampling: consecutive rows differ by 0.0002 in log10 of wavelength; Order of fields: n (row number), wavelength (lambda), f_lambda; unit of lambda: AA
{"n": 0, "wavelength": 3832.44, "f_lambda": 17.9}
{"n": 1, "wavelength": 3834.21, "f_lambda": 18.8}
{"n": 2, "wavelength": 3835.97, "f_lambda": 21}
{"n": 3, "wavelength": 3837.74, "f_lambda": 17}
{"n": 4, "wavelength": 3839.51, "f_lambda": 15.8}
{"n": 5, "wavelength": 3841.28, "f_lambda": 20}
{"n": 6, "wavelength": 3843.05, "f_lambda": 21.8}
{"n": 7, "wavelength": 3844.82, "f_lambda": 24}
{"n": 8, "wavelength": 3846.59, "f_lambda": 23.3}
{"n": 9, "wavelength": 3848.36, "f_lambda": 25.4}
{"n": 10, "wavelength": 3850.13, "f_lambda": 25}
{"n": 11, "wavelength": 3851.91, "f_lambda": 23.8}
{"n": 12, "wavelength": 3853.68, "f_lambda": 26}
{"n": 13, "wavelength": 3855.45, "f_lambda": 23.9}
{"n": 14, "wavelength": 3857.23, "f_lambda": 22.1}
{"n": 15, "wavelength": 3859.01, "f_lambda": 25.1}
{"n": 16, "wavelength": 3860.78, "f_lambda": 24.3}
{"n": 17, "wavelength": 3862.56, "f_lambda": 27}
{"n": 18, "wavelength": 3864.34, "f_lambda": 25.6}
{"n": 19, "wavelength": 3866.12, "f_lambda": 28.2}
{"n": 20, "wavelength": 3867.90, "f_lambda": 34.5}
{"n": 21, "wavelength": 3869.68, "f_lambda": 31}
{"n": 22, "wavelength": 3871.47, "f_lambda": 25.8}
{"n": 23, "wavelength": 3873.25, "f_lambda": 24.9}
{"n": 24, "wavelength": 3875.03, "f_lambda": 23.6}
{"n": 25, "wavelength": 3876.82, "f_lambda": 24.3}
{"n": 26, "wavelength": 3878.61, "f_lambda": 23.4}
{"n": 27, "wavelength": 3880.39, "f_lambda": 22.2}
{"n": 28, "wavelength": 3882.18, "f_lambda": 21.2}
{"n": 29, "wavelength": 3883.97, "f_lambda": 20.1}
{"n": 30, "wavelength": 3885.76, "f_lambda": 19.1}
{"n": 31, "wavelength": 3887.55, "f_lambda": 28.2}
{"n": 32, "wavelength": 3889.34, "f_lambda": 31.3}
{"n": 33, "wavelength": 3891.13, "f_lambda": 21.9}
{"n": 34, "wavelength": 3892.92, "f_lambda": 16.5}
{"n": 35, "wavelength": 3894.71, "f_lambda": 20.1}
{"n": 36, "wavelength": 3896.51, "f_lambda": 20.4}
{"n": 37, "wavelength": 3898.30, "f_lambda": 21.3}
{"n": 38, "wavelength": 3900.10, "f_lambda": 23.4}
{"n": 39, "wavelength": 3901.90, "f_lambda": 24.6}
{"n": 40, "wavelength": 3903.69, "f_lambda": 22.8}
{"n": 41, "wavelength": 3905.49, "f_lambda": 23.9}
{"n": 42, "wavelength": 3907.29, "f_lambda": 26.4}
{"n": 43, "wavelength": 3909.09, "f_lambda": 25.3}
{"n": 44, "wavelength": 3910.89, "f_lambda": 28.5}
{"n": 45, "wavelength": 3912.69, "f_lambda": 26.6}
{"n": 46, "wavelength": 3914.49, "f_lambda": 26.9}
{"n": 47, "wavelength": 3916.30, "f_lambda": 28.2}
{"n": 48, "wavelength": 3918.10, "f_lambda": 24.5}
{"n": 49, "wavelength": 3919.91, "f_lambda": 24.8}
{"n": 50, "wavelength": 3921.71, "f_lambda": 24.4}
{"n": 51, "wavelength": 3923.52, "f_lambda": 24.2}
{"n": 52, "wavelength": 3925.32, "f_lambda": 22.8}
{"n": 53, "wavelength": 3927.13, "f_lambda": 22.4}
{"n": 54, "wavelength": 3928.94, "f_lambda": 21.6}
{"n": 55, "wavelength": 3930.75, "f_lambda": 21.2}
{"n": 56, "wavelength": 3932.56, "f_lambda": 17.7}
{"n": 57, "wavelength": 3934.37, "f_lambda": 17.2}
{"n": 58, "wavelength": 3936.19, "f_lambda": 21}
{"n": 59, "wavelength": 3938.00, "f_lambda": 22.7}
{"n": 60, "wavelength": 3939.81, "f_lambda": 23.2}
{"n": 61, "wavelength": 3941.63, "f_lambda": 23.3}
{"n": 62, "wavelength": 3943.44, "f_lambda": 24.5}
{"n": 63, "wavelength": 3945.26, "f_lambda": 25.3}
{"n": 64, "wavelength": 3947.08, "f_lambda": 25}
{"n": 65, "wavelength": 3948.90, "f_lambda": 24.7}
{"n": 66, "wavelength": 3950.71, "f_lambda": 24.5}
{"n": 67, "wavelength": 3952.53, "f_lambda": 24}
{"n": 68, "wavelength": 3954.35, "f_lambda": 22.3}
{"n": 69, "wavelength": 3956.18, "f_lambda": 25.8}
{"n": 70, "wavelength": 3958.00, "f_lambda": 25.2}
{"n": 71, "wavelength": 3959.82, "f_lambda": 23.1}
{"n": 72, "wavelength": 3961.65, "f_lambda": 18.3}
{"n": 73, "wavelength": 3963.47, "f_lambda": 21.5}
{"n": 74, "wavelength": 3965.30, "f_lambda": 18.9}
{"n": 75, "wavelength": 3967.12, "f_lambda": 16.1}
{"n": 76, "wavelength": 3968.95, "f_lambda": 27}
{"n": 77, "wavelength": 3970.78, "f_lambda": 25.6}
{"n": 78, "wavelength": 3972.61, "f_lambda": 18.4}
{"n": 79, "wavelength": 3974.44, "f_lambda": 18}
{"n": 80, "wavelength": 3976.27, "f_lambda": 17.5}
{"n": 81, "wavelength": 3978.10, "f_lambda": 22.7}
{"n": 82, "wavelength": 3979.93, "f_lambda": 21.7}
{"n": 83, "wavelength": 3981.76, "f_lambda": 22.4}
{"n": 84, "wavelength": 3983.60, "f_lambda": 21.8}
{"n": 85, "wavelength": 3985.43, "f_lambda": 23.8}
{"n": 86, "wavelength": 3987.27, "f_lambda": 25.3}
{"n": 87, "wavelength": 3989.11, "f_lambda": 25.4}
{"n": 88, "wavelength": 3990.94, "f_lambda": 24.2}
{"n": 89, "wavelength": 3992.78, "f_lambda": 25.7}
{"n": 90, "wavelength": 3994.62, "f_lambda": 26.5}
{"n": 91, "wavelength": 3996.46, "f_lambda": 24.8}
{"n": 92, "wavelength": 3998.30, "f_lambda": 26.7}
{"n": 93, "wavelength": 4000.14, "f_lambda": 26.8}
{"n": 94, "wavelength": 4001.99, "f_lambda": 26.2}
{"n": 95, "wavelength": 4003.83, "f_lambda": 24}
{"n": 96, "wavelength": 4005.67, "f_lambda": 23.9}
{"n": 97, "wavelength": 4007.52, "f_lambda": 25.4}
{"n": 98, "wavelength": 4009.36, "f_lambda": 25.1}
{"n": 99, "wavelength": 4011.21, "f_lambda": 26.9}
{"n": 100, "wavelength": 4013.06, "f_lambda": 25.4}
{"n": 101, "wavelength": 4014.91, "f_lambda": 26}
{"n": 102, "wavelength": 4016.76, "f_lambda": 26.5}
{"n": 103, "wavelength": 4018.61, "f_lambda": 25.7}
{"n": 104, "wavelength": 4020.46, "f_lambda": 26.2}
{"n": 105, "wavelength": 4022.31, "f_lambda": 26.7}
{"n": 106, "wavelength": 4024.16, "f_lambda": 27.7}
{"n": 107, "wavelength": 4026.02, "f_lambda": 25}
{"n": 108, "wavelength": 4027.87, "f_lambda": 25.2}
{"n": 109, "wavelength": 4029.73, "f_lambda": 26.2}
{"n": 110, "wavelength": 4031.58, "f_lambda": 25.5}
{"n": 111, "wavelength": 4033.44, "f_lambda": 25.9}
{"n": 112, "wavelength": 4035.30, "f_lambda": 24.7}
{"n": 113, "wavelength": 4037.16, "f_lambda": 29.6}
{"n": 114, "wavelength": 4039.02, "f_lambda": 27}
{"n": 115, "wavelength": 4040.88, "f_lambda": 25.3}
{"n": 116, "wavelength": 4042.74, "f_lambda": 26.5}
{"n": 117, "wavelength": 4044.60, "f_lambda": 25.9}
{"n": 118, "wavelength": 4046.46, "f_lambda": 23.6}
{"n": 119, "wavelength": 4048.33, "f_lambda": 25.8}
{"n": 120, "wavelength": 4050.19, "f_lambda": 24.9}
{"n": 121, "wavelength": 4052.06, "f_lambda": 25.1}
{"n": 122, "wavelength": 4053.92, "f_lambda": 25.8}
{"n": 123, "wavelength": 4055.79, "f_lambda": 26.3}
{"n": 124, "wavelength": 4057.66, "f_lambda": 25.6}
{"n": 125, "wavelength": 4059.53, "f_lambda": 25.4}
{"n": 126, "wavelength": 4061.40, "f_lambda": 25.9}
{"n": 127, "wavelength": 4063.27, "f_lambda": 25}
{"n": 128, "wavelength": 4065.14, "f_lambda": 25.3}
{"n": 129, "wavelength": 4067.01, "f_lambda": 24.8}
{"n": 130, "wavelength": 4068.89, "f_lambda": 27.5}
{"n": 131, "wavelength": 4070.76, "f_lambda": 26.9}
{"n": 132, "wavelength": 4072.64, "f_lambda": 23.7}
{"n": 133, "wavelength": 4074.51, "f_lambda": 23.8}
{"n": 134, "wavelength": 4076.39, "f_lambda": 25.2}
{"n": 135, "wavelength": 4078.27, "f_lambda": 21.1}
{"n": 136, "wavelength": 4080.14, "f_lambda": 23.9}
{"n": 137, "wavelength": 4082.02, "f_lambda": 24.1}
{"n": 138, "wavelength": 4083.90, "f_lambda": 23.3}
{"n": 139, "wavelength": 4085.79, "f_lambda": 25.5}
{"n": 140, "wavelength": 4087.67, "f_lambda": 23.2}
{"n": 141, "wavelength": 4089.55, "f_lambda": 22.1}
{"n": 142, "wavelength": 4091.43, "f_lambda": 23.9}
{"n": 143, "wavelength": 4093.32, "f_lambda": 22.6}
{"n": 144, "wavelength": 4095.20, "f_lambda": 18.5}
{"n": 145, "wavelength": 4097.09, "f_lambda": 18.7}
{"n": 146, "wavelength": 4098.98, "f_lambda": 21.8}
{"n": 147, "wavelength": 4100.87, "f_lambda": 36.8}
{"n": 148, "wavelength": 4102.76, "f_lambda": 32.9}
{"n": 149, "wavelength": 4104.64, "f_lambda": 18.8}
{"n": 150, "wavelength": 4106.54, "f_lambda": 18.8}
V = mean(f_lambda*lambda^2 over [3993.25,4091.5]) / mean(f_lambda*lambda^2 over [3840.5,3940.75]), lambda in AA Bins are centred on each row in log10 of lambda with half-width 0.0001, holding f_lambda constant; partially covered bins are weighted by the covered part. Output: 1.15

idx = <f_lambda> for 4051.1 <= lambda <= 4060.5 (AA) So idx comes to 25.6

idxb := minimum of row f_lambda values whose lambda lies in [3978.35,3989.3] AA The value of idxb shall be 21.7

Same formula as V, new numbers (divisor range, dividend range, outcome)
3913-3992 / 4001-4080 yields 1.17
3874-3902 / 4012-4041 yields 1.25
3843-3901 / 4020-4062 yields 1.16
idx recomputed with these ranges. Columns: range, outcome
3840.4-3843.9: 20.9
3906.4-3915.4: 26.7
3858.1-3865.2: 25.5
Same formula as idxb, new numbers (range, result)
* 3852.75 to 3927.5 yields 16.5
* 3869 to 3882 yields 22.2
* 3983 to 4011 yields 21.8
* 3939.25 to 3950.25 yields 23.2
